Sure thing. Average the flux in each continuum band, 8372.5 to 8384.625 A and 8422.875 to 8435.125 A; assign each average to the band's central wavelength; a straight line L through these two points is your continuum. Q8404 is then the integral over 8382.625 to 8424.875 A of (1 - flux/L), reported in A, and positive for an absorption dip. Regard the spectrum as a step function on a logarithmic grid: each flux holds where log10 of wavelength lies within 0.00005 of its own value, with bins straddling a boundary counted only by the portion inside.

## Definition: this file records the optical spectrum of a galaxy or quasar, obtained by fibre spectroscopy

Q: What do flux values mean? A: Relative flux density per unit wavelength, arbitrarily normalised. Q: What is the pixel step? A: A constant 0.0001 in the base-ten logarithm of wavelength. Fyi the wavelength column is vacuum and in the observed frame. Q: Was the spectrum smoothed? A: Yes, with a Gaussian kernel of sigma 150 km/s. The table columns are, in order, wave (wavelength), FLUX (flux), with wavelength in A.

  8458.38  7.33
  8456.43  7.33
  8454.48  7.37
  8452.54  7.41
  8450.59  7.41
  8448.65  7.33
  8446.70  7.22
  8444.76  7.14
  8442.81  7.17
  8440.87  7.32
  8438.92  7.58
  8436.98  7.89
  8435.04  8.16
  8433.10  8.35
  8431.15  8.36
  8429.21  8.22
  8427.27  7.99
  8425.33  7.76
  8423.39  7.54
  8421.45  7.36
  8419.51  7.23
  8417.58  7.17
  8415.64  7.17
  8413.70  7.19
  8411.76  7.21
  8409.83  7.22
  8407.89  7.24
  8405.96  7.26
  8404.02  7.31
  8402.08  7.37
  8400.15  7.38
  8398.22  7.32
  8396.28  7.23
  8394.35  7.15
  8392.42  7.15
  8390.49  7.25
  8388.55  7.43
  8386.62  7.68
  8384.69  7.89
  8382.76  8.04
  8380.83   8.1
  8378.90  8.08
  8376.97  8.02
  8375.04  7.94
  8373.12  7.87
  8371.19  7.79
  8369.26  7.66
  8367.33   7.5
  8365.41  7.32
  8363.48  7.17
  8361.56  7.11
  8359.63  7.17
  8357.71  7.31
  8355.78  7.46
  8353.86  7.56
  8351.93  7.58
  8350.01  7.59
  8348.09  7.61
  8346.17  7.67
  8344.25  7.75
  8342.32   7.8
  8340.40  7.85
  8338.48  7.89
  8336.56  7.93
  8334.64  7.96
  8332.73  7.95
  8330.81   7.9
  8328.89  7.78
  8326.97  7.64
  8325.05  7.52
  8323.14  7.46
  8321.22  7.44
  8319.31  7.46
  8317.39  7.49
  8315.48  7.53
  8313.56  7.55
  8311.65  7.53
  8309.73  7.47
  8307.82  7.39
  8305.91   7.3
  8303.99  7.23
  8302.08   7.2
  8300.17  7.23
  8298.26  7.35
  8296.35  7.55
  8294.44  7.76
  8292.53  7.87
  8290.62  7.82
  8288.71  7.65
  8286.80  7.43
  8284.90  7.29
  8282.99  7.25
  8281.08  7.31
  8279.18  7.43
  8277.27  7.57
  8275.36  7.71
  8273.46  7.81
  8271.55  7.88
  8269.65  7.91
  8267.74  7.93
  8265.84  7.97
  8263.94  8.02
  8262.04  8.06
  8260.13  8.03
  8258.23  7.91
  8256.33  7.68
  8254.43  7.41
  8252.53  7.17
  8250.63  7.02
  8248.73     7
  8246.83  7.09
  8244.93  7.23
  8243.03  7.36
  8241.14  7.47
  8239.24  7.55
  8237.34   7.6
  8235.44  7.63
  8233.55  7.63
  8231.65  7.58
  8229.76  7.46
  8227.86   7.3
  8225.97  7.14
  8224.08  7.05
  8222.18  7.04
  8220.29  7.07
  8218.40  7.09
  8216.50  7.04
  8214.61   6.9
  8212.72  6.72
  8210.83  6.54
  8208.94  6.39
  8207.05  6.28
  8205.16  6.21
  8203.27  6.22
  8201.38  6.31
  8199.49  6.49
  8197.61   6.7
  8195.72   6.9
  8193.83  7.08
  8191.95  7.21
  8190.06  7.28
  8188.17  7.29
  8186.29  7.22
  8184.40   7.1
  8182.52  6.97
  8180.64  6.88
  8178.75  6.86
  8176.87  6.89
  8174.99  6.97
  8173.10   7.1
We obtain 3.6 A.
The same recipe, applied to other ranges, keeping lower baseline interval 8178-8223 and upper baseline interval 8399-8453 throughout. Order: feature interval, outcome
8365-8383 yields -1.22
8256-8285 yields -2.95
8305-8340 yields -2.12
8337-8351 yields -0.95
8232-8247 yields -1.14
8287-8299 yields -0.94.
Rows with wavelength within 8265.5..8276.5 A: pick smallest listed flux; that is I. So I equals 7.71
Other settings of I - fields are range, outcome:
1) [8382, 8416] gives 7.15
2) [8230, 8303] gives 7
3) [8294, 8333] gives 7.2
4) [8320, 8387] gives 7.11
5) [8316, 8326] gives 7.44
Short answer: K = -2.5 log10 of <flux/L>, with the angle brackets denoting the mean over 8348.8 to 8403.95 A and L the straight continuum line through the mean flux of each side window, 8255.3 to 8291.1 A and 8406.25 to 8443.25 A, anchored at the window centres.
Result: 0.01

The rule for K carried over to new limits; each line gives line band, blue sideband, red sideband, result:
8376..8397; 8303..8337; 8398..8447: -0.02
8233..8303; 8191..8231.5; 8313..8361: -0.05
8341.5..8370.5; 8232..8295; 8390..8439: 0.01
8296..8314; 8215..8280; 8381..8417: 0.01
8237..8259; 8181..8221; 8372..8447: -0.06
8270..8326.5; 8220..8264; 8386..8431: -0.01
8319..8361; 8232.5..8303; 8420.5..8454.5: -0.01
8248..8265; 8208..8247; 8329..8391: -0.04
